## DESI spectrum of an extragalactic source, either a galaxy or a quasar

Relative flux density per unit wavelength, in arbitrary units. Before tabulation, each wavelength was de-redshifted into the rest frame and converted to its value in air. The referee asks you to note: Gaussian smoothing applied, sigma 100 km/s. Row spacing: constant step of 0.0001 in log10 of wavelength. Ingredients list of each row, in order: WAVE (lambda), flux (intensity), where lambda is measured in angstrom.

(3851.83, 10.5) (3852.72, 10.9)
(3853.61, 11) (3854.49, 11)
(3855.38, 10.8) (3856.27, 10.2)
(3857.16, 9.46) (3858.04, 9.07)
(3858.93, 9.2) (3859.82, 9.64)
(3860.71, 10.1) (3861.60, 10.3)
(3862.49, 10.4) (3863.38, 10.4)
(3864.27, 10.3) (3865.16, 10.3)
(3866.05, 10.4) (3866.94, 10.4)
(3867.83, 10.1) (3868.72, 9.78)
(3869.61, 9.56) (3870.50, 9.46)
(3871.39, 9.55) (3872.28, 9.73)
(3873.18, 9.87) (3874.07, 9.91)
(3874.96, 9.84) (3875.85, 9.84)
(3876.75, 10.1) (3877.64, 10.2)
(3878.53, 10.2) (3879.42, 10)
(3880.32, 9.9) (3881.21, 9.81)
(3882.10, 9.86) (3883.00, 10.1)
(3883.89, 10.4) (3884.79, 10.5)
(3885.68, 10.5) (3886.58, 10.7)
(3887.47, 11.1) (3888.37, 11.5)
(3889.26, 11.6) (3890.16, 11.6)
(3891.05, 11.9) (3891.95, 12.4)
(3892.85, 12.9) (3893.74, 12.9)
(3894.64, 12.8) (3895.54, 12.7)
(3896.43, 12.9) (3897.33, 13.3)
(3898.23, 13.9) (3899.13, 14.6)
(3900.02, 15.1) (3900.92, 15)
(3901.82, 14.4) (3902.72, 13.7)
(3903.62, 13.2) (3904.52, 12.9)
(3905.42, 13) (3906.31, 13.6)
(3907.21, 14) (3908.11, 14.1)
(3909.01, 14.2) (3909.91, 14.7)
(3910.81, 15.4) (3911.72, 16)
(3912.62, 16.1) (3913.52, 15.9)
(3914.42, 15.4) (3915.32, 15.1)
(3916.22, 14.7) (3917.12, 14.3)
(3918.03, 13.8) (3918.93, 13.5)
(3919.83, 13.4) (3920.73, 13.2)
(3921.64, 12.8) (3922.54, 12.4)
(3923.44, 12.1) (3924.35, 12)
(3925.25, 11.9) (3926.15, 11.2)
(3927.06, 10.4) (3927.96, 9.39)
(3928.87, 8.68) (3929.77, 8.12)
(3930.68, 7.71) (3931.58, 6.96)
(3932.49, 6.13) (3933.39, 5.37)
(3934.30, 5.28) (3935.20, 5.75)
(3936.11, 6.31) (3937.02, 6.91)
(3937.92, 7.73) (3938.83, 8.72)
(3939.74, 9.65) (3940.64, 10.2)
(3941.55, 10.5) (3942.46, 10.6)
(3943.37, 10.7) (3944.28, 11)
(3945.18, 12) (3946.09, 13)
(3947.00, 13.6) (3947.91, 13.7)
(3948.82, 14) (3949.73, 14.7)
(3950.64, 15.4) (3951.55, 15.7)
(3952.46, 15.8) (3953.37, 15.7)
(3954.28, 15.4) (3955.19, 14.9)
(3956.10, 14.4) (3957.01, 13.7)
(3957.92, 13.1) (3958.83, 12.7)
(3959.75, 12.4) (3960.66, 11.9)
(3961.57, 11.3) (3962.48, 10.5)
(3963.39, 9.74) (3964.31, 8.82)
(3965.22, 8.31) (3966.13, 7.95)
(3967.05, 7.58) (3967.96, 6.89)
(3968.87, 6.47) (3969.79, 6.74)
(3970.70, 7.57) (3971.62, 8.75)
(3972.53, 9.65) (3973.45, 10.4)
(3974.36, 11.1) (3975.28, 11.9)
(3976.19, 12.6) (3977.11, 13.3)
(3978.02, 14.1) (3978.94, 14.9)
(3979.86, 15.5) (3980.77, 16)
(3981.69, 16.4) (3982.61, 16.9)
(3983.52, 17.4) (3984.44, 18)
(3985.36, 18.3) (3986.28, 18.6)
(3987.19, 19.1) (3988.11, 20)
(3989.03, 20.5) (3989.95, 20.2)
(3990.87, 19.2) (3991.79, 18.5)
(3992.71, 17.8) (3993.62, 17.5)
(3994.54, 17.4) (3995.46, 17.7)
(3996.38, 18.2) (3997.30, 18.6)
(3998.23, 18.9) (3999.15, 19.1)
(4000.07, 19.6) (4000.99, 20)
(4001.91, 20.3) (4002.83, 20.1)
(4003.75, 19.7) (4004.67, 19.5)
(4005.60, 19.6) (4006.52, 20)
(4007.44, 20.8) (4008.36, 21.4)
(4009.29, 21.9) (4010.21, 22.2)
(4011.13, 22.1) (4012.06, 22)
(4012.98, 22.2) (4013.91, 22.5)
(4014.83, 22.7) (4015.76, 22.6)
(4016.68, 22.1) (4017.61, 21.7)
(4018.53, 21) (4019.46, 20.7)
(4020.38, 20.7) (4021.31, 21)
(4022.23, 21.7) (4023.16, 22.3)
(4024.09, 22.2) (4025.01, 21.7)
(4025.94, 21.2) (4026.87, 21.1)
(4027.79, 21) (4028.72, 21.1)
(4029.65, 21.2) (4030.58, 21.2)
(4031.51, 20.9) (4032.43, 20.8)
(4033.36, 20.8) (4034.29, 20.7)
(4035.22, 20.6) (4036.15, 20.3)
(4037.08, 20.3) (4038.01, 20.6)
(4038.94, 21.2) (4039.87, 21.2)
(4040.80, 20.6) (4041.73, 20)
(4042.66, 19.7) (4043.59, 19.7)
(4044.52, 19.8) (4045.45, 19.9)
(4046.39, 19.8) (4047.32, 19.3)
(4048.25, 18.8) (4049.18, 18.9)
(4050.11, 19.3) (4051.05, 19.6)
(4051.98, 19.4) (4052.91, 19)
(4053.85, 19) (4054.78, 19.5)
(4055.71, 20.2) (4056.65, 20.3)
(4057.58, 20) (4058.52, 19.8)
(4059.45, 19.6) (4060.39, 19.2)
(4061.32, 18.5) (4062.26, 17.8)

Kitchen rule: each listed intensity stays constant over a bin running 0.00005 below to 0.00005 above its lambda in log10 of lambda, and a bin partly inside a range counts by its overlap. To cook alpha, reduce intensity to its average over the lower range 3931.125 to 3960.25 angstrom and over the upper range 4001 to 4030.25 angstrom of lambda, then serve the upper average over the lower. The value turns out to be 1.88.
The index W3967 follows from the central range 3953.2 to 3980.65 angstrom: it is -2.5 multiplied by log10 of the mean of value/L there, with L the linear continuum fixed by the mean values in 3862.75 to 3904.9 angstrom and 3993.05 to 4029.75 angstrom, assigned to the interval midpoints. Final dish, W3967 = 0.47 mag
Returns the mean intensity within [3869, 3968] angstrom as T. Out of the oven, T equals 11.7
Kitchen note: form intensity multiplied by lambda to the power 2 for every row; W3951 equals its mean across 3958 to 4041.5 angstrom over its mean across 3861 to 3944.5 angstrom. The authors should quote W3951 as 1.64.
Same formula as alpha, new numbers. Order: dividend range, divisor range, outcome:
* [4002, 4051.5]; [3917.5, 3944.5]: 2.14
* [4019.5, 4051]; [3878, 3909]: 1.67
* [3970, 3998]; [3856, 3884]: 1.59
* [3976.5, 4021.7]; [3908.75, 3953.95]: 1.65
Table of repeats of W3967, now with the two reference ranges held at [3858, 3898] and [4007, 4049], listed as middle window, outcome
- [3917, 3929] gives 0.14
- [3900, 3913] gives -0.14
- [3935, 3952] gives 0.34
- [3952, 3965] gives 0.25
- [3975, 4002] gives 0.05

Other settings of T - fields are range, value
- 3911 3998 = 12.8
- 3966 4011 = 16.3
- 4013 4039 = 21.3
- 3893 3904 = 13.7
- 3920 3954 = 10.7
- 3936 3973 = 11.1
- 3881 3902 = 12.2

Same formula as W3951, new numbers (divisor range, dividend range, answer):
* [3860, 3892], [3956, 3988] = 1.27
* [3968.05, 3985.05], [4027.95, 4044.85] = 1.69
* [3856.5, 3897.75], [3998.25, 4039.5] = 2.13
